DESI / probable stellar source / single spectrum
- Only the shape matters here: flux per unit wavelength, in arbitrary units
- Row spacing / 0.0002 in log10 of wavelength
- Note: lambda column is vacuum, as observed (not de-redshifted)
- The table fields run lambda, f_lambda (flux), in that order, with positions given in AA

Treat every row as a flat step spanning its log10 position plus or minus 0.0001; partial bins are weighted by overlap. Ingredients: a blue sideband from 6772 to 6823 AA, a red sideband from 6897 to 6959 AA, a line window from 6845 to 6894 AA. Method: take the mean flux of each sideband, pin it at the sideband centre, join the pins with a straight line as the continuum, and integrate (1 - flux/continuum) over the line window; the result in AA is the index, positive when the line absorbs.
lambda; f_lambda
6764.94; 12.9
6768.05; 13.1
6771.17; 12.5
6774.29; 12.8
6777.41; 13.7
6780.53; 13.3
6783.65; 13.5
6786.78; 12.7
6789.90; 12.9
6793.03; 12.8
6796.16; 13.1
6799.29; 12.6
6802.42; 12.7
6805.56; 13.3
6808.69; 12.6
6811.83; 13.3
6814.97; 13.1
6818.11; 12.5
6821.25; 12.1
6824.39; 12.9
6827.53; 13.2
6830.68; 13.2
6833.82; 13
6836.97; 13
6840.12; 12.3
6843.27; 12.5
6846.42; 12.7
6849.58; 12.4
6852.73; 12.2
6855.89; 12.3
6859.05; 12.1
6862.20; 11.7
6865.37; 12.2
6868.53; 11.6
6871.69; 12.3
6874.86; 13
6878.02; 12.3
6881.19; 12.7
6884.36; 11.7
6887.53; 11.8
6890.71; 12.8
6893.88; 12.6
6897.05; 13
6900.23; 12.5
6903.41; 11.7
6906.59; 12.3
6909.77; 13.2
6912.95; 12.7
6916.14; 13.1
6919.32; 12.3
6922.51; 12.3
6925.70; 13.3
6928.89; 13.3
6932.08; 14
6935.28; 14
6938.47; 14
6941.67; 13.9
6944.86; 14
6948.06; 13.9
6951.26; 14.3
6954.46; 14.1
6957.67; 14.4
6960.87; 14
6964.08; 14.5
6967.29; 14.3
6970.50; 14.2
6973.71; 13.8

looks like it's 3.3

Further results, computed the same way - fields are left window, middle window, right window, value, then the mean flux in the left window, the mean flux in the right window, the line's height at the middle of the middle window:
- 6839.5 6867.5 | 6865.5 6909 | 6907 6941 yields 1.2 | 12.3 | 13.2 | 12.7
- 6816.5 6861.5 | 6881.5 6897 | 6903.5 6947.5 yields 0.7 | 12.6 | 13.2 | 13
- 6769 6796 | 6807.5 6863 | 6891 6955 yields 2.0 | 13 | 13.2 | 13.1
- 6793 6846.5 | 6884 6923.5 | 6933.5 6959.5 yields 3.4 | 12.8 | 14.1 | 13.7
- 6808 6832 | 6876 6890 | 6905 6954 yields 1.0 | 12.9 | 13.4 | 13.2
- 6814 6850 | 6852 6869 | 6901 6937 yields 1.0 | 12.7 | 12.9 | 12.8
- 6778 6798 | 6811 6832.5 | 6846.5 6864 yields -0.4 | 13.1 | 12.2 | 12.6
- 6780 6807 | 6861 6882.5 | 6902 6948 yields 1.4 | 13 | 13.2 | 13.1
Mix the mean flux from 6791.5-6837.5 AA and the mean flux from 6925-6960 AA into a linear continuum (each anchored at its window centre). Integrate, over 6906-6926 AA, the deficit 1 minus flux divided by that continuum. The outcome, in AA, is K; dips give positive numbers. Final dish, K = 1.5 AA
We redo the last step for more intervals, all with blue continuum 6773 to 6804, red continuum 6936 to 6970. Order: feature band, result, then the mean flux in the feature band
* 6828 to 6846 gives 0.71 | 12.8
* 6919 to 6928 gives 0.78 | 12.7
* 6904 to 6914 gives 0.87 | 12.6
